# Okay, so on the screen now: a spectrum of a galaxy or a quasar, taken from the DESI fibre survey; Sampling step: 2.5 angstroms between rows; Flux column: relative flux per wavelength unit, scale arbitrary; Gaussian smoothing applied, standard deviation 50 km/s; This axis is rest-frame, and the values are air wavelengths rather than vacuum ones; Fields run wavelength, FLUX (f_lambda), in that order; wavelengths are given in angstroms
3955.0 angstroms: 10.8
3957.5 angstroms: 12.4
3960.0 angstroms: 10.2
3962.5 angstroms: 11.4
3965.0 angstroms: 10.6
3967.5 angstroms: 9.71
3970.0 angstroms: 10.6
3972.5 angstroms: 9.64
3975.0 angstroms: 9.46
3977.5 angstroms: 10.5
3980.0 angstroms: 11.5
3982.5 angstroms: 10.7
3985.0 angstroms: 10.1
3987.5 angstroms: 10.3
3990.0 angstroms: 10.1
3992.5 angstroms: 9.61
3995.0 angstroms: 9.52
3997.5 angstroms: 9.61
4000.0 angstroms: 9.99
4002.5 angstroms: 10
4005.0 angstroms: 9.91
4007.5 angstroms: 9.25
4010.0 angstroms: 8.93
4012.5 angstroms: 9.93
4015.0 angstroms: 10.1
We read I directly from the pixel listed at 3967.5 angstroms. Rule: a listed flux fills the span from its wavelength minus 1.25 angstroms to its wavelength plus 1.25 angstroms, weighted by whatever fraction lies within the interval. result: 9.71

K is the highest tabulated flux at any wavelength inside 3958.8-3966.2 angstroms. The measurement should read 11.4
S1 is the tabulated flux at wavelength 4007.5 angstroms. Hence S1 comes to 9.25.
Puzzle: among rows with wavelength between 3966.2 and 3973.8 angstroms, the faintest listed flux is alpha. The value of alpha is 9.64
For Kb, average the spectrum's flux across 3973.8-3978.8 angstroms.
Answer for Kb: 10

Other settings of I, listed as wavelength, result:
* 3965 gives 10.6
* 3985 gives 10.1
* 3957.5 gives 12.4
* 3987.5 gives 10.3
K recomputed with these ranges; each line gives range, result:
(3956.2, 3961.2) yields 12.4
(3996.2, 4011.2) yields 10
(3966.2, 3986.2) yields 11.5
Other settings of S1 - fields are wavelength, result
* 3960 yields 10.2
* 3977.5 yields 10.5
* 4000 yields 9.99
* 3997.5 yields 9.61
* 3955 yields 10.8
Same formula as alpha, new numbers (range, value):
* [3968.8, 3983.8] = 9.46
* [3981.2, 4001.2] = 9.52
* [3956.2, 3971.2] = 9.71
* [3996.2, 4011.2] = 8.93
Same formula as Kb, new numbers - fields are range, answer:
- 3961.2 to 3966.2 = 11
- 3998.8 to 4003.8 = 9.99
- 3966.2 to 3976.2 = 9.86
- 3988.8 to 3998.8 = 9.71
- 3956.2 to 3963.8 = 11.3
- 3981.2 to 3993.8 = 10.2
